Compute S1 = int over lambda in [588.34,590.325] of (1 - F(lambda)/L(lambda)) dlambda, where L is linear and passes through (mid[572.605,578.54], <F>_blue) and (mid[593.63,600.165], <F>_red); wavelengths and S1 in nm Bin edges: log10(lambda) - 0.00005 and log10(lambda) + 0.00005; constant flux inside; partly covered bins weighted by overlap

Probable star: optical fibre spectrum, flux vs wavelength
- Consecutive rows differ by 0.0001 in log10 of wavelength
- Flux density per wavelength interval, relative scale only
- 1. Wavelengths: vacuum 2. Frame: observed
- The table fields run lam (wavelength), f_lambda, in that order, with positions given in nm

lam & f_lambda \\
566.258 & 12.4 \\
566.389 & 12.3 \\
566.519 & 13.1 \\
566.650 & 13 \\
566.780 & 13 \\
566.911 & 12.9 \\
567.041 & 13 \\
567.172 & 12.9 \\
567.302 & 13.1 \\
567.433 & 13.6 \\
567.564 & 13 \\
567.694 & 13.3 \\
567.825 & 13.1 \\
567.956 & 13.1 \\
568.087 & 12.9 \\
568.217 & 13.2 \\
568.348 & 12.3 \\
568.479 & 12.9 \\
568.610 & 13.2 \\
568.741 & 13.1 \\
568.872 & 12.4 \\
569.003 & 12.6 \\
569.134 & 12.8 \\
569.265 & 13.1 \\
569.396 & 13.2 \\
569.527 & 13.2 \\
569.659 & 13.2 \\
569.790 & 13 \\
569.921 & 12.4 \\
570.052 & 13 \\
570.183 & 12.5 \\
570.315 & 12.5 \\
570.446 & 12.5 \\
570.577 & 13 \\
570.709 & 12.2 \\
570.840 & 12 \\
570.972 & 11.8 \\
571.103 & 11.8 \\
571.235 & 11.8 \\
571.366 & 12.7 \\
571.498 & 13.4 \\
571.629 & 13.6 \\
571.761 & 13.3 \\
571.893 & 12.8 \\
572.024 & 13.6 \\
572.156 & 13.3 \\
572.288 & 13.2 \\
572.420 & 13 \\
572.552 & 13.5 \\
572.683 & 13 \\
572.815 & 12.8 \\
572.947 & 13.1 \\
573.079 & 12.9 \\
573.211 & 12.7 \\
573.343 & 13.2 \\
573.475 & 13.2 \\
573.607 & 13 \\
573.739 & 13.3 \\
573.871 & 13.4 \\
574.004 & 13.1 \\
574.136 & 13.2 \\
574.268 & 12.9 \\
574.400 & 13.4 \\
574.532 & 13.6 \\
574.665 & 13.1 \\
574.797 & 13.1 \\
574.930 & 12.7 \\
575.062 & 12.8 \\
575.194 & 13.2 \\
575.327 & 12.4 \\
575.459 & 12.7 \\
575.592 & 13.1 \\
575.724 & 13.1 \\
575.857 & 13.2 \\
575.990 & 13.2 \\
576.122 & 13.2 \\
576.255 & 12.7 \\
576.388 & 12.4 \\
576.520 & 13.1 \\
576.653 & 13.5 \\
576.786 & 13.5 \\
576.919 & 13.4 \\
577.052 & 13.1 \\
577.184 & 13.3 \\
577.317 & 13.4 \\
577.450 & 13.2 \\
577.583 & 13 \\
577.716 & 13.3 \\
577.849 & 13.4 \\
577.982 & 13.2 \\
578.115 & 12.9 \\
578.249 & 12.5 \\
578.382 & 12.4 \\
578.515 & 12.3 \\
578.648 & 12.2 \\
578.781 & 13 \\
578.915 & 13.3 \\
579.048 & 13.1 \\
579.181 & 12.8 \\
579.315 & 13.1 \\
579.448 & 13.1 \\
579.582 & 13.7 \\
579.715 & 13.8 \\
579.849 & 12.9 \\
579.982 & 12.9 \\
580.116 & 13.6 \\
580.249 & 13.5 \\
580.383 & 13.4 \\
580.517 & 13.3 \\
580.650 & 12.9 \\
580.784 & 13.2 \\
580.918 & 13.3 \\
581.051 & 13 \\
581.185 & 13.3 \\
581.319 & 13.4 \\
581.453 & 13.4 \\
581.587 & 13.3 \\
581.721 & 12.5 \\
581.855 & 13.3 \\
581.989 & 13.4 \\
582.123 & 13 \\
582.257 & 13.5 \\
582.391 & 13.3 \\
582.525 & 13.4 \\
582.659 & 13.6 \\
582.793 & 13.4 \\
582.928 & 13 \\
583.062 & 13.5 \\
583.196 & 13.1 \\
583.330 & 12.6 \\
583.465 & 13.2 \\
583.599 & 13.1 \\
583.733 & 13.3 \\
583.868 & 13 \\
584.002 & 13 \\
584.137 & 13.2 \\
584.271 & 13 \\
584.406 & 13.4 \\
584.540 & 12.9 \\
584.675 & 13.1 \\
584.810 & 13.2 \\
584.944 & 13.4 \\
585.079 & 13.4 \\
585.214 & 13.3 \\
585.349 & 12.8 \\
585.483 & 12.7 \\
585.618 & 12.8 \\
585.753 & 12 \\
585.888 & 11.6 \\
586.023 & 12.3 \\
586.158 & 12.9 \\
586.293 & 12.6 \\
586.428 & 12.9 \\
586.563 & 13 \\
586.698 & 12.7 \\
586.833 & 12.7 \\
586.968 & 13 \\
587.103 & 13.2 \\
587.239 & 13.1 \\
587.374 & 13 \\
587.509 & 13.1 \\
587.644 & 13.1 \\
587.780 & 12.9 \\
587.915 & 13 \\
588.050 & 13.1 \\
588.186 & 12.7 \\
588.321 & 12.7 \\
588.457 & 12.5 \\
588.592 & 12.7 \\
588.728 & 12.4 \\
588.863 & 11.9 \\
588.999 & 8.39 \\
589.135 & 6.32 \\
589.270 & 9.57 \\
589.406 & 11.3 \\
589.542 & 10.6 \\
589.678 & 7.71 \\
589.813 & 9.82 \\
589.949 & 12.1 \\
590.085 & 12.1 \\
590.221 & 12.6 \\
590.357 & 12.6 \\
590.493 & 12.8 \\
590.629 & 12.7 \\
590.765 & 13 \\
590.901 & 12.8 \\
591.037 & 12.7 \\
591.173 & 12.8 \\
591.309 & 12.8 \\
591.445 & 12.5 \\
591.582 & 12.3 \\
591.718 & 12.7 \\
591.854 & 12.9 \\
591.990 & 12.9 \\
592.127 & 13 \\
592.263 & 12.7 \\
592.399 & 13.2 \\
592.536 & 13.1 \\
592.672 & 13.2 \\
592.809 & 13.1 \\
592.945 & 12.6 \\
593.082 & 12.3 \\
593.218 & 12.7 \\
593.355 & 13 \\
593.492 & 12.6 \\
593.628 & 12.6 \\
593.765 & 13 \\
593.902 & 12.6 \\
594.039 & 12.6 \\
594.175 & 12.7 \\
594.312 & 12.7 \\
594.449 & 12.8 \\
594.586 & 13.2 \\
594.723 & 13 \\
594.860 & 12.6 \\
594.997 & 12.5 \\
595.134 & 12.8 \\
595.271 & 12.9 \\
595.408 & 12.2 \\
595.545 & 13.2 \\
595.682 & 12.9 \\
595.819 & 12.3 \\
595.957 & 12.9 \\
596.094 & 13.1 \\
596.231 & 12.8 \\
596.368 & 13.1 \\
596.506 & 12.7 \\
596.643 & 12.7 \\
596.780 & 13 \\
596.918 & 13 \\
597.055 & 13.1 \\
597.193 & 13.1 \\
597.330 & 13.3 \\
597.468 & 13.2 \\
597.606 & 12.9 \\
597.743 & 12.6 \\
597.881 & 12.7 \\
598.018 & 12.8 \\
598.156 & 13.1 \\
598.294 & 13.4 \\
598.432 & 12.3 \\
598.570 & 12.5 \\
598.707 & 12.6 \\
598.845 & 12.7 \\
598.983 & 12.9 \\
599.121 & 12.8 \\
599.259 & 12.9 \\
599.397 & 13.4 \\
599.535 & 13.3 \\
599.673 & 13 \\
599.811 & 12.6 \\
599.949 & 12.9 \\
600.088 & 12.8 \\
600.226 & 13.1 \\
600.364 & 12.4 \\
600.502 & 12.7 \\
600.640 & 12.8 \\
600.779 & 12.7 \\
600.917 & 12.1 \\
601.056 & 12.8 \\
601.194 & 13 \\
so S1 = 0.33 nm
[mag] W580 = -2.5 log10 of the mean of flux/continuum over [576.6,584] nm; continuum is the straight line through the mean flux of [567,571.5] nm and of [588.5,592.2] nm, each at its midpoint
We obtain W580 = -0.081 mag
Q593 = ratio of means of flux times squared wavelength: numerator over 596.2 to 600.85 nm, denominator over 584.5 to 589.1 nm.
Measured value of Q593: 1.06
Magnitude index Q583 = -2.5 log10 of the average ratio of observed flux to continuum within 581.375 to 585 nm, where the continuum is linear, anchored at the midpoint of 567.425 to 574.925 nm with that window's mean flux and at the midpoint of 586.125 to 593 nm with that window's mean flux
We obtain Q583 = -0.06 mag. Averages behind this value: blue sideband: 12.9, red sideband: 12.3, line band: 13.2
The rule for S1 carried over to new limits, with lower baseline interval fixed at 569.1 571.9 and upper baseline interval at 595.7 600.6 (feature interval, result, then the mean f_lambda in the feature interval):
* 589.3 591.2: 0.158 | 11.8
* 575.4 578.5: -0.076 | 13.1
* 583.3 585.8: -0.047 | 13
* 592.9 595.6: 0.026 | 12.7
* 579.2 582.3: -0.114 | 13.2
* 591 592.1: 0.011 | 12.7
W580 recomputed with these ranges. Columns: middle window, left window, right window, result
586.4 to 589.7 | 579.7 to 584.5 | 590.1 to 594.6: 0.09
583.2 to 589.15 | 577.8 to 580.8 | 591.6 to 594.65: 0.02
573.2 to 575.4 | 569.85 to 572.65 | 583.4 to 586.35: -0.02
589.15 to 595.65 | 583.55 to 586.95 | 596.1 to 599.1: 0.04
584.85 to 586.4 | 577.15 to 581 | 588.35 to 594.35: -0.01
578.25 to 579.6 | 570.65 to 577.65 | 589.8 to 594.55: 0.01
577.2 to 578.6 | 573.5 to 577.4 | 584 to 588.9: 0.01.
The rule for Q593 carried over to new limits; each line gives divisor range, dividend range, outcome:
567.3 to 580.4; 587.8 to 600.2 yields 1.03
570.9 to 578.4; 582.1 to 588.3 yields 1.03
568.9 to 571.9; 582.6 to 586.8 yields 1.07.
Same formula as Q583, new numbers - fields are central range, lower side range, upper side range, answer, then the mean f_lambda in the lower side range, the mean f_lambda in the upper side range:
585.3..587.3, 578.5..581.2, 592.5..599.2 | 0.028 mag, 13.1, 12.8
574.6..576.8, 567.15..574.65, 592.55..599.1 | -0.005 mag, 12.9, 12.8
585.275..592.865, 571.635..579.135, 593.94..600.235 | 0.056 mag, 13.1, 12.9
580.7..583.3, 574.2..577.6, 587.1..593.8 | -0.043 mag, 13.1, 12.2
